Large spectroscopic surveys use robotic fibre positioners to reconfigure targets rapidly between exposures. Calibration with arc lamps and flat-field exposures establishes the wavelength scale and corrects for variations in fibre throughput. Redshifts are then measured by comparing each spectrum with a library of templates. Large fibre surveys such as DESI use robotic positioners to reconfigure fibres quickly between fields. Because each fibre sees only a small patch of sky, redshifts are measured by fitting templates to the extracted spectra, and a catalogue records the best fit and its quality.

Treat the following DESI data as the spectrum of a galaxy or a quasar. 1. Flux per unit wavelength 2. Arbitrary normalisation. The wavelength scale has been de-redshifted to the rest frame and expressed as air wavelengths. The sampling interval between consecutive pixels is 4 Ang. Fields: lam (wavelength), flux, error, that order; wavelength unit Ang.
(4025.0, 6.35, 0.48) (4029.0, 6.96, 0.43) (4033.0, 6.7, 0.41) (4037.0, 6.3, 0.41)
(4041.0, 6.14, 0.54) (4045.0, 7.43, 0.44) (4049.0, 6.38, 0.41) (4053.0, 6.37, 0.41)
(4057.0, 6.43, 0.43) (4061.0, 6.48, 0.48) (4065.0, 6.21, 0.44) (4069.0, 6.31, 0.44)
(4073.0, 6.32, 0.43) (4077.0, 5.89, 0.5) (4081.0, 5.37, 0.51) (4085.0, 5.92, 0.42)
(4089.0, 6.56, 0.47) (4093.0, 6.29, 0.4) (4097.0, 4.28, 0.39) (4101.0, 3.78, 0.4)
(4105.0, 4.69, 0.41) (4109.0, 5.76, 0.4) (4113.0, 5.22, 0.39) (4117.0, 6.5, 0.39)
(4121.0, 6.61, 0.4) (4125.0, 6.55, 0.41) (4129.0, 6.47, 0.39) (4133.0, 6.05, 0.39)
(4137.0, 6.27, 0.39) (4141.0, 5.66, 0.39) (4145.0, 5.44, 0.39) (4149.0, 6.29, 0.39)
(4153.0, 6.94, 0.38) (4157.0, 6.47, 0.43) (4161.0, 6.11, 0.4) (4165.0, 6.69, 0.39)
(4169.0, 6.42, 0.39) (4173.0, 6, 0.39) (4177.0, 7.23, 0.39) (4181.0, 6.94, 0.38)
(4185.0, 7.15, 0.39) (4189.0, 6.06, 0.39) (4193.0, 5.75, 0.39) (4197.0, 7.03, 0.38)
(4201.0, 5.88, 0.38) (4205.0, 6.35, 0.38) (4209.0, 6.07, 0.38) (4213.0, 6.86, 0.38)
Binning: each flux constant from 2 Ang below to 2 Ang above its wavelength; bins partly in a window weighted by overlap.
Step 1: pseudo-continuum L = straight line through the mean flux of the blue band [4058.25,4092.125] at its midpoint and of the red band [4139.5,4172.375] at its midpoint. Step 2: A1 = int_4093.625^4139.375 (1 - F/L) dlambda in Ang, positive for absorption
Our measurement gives 3.9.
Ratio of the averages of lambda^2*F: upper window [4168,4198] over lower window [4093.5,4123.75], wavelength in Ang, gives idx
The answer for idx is 1.27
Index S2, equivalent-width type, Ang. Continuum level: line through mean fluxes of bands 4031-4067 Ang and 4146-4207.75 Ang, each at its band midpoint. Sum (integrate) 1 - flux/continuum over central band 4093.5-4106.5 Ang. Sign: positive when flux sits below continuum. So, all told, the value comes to 4.0 Ang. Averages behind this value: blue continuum 6.49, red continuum 6.47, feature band 4.47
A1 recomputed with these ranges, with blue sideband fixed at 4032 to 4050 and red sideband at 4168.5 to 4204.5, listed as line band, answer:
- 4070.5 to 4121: 7.4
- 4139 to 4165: 1.3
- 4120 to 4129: 0.0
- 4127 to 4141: 0.8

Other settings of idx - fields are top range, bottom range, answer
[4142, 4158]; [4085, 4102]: 1.19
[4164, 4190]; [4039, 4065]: 1.09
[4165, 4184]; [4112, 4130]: 1.08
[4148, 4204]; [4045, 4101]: 1.13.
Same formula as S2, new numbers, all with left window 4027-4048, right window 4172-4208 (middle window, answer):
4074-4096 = 2.28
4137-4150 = 1.43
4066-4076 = 0.58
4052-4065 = 0.52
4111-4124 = 0.87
